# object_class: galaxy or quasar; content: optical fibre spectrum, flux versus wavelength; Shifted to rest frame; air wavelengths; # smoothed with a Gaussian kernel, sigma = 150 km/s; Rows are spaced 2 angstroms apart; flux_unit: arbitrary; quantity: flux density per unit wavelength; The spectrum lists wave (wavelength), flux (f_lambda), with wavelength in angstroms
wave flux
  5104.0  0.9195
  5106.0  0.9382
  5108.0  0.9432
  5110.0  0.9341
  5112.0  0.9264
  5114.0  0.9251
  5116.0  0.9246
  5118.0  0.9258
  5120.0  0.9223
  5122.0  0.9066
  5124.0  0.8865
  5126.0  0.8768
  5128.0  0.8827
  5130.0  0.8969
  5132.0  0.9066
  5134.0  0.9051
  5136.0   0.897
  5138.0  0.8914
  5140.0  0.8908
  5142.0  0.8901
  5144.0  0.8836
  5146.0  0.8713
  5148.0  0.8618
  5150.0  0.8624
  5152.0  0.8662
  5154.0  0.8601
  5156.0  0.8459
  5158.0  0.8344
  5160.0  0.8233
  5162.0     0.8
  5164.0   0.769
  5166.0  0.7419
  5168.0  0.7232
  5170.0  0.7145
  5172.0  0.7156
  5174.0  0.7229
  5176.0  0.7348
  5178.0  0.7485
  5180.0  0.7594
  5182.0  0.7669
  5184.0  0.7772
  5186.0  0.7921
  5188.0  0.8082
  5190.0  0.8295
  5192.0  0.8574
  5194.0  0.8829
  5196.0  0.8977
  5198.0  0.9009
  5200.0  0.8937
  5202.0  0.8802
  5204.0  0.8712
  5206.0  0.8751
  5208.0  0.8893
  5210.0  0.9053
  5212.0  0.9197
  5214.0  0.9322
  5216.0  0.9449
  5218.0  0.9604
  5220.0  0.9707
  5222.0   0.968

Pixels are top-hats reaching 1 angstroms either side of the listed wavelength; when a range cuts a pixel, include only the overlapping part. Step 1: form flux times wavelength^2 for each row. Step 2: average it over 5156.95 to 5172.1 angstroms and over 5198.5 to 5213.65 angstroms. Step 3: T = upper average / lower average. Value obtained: 1.18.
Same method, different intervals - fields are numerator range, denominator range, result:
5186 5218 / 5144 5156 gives 1.05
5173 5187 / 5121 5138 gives 0.86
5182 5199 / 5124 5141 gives 0.96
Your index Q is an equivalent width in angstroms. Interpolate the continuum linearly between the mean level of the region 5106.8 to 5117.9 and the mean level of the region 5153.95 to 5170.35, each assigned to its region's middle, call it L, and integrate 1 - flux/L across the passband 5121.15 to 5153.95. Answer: -1.0 angstroms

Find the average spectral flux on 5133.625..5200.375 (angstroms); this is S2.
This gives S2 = 0.823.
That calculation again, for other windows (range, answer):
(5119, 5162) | 0.877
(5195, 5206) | 0.887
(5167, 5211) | 0.816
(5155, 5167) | 0.802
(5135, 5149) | 0.884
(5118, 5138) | 0.899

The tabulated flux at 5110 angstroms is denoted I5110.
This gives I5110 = 0.9341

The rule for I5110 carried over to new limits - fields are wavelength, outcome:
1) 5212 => 0.9197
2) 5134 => 0.9051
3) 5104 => 0.9195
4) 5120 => 0.9223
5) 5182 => 0.7669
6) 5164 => 0.769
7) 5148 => 0.8618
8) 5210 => 0.9053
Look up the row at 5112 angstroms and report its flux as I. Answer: 0.9264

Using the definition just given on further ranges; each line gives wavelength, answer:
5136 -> 0.897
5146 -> 0.8713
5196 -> 0.8977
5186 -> 0.7921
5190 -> 0.8295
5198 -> 0.9009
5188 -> 0.8082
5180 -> 0.7594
